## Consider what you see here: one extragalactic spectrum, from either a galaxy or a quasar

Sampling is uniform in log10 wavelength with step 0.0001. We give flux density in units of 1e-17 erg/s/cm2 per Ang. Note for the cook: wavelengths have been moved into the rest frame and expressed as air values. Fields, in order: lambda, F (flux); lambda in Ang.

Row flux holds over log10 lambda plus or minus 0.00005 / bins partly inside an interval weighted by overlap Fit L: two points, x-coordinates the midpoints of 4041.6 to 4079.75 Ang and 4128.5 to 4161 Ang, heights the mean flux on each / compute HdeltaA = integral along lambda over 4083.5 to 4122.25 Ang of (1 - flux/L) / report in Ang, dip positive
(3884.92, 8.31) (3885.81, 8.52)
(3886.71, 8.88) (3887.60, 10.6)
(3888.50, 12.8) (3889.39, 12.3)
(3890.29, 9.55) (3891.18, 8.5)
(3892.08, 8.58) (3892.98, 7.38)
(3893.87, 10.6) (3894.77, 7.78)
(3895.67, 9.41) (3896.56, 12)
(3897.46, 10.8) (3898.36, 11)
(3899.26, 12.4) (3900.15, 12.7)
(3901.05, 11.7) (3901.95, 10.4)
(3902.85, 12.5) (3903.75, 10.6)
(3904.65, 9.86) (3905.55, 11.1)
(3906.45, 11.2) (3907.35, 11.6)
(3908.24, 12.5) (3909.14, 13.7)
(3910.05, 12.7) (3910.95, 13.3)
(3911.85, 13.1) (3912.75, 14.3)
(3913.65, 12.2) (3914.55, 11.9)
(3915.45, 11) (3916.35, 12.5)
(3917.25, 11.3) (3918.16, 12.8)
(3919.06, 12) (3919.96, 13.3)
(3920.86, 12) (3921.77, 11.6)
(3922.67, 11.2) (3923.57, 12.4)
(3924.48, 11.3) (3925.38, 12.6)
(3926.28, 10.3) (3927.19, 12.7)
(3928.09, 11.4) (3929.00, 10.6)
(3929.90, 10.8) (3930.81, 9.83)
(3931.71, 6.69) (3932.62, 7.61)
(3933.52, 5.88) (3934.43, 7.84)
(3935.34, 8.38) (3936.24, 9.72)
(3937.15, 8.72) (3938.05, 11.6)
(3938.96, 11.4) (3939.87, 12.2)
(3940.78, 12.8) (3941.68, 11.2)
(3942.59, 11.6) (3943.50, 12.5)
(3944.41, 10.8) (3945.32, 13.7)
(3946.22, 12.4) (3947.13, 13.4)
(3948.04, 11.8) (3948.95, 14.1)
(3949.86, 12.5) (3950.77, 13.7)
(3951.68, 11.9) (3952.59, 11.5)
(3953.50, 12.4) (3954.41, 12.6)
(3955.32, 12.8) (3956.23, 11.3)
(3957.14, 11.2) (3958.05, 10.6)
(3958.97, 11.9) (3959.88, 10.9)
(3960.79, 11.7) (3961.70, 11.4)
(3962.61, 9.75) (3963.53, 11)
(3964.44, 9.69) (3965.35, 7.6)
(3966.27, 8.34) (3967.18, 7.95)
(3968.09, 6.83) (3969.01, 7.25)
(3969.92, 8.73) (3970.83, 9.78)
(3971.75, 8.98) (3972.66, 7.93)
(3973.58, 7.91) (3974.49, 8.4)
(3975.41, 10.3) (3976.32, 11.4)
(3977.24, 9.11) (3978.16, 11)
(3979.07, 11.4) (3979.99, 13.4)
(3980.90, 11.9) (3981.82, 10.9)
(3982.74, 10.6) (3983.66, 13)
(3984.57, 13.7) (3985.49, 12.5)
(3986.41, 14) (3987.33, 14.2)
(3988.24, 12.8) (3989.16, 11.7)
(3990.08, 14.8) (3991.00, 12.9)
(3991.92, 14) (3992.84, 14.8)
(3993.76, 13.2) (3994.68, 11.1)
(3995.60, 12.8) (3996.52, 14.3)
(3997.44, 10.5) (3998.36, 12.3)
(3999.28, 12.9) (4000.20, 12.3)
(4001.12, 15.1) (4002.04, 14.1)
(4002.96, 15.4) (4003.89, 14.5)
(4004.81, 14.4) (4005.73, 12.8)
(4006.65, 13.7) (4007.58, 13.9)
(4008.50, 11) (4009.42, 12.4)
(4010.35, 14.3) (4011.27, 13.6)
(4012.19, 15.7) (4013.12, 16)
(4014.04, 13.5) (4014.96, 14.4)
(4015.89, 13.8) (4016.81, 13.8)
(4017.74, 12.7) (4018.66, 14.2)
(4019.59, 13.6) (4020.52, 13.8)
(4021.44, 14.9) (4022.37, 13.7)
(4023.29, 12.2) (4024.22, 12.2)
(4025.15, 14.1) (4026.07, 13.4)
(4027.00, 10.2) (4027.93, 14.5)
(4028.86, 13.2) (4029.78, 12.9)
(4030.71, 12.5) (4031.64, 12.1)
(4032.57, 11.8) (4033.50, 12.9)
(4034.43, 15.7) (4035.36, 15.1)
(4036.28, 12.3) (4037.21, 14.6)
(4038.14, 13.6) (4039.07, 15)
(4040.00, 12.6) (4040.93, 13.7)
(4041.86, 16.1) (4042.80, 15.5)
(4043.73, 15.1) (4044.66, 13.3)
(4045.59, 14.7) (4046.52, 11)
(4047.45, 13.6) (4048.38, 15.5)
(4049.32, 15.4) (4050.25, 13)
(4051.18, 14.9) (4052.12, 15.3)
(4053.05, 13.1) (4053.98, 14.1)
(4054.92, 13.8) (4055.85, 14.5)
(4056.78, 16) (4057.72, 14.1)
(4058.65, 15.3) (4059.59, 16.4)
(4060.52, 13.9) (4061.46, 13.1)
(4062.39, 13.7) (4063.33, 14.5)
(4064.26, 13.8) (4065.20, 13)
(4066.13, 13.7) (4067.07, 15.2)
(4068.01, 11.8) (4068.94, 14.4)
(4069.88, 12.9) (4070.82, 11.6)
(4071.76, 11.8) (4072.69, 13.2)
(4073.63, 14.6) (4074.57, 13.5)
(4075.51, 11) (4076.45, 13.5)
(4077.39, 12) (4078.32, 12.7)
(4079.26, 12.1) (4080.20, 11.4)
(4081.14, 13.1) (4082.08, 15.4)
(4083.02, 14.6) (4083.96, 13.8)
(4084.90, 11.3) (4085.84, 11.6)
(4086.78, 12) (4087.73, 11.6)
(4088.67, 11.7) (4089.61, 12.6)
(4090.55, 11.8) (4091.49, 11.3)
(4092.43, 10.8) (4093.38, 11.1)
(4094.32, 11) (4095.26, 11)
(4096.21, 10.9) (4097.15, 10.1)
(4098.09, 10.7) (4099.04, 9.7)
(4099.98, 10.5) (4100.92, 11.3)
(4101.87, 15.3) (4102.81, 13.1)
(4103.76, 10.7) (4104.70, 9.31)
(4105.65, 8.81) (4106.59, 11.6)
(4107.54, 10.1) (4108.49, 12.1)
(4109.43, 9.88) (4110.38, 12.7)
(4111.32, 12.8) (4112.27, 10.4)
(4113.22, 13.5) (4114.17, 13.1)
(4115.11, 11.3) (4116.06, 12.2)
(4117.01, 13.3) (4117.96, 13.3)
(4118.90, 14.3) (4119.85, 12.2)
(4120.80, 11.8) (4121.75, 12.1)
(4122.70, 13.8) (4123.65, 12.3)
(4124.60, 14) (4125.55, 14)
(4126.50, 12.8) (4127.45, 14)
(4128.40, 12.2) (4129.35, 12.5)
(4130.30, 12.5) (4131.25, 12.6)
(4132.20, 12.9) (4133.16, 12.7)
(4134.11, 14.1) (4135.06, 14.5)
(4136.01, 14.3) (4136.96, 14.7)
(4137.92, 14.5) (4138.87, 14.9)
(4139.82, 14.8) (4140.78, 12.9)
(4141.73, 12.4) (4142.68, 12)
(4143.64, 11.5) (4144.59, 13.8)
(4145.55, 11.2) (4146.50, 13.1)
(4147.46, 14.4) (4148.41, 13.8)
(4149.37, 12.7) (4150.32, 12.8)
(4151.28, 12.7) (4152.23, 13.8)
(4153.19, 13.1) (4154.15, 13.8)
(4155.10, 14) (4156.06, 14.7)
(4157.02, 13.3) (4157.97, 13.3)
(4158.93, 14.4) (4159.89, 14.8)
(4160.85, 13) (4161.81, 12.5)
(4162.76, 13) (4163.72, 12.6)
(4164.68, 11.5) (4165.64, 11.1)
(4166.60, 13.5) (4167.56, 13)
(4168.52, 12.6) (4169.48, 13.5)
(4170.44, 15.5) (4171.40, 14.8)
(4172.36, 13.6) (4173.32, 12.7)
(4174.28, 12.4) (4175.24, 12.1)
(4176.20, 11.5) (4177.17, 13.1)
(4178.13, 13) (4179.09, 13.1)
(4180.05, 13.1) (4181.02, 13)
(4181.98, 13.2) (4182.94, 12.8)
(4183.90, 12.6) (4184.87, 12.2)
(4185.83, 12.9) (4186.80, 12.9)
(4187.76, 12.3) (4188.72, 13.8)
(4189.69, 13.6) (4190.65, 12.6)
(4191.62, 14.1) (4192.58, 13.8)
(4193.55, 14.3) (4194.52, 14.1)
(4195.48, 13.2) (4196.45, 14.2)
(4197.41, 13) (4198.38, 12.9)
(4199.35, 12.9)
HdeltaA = 5.5 Ang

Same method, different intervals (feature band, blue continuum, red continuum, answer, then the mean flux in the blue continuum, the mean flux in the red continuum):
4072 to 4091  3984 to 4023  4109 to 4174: 0.9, 13.6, 13.1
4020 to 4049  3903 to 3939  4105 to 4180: -3.7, 11.1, 12.9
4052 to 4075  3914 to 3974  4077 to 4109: -4.7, 10.8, 11.7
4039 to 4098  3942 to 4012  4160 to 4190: -4.2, 11.9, 12.9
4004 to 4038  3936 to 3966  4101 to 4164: -4.0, 11.6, 12.9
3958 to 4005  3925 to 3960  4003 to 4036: 3.5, 11.2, 13.5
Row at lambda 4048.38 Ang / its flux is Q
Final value 15.5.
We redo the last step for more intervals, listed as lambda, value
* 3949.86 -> 12.5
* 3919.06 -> 12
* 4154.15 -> 13.8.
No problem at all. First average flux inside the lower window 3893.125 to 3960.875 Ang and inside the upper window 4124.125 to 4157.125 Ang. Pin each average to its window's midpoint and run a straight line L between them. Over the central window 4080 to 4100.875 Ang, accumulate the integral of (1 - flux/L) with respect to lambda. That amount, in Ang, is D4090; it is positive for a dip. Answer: 1.9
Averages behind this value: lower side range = 11.4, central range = 11.7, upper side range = 13.4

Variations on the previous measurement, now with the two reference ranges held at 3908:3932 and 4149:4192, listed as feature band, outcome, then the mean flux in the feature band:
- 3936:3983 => 4.71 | 10.9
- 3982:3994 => -0.96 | 13.2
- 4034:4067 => -4.58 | 14.3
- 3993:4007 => -1.19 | 13.3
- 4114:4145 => -0.58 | 13.2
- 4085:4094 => 0.80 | 11.6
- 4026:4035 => -0.36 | 12.9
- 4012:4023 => -1.55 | 14.1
